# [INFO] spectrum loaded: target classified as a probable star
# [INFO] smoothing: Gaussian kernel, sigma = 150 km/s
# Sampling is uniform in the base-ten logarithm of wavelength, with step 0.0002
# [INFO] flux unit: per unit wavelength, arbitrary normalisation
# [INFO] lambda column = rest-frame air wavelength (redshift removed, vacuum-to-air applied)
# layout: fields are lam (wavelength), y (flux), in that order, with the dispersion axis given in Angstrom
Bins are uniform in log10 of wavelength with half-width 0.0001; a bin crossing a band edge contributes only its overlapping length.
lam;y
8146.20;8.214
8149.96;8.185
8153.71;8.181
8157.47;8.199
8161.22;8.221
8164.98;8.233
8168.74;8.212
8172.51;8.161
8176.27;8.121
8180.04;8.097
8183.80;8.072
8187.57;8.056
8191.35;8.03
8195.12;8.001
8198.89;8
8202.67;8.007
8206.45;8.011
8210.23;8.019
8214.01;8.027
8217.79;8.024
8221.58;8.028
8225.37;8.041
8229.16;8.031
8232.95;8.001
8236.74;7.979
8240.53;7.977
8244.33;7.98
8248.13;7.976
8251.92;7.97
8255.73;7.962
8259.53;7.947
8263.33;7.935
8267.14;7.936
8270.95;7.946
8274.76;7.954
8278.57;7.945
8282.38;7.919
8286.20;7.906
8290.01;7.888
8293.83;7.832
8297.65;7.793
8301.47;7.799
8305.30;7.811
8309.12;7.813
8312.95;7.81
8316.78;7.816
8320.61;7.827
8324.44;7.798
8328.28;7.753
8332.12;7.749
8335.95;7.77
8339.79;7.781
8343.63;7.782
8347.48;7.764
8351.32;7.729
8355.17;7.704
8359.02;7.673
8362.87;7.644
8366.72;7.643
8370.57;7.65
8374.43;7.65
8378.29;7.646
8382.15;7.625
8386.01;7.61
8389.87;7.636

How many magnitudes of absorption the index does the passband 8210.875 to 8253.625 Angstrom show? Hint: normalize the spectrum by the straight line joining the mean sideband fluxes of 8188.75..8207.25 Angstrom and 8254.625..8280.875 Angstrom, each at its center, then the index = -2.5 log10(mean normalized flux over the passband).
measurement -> 0.00 mag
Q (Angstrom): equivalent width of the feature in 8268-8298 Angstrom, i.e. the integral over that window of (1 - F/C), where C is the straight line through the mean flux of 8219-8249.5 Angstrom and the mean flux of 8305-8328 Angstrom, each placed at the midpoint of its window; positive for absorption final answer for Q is -0.07 Angstrom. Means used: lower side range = 8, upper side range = 7.81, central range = 7.91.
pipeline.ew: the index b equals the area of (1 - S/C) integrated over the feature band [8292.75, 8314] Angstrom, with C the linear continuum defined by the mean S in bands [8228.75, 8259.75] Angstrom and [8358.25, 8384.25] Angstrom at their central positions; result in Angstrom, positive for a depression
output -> 0.0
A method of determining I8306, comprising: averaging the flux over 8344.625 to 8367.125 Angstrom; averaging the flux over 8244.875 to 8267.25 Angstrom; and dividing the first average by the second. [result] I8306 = 0.97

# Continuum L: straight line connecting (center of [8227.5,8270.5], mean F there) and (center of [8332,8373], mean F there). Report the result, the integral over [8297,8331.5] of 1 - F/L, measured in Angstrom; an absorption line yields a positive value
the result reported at 0.0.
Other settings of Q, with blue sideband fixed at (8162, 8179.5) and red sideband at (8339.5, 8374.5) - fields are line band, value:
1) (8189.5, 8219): 0.3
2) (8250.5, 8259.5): 0.0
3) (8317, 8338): 0.0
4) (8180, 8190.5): 0.1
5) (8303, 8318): 0.0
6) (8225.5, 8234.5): 0.0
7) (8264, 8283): -0.1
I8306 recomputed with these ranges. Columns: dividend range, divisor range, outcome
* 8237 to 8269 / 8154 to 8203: 0.98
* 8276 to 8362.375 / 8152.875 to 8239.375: 0.97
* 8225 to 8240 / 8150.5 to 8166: 0.98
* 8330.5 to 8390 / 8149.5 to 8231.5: 0.95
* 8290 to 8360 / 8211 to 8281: 0.97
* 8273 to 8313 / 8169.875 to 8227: 0.98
